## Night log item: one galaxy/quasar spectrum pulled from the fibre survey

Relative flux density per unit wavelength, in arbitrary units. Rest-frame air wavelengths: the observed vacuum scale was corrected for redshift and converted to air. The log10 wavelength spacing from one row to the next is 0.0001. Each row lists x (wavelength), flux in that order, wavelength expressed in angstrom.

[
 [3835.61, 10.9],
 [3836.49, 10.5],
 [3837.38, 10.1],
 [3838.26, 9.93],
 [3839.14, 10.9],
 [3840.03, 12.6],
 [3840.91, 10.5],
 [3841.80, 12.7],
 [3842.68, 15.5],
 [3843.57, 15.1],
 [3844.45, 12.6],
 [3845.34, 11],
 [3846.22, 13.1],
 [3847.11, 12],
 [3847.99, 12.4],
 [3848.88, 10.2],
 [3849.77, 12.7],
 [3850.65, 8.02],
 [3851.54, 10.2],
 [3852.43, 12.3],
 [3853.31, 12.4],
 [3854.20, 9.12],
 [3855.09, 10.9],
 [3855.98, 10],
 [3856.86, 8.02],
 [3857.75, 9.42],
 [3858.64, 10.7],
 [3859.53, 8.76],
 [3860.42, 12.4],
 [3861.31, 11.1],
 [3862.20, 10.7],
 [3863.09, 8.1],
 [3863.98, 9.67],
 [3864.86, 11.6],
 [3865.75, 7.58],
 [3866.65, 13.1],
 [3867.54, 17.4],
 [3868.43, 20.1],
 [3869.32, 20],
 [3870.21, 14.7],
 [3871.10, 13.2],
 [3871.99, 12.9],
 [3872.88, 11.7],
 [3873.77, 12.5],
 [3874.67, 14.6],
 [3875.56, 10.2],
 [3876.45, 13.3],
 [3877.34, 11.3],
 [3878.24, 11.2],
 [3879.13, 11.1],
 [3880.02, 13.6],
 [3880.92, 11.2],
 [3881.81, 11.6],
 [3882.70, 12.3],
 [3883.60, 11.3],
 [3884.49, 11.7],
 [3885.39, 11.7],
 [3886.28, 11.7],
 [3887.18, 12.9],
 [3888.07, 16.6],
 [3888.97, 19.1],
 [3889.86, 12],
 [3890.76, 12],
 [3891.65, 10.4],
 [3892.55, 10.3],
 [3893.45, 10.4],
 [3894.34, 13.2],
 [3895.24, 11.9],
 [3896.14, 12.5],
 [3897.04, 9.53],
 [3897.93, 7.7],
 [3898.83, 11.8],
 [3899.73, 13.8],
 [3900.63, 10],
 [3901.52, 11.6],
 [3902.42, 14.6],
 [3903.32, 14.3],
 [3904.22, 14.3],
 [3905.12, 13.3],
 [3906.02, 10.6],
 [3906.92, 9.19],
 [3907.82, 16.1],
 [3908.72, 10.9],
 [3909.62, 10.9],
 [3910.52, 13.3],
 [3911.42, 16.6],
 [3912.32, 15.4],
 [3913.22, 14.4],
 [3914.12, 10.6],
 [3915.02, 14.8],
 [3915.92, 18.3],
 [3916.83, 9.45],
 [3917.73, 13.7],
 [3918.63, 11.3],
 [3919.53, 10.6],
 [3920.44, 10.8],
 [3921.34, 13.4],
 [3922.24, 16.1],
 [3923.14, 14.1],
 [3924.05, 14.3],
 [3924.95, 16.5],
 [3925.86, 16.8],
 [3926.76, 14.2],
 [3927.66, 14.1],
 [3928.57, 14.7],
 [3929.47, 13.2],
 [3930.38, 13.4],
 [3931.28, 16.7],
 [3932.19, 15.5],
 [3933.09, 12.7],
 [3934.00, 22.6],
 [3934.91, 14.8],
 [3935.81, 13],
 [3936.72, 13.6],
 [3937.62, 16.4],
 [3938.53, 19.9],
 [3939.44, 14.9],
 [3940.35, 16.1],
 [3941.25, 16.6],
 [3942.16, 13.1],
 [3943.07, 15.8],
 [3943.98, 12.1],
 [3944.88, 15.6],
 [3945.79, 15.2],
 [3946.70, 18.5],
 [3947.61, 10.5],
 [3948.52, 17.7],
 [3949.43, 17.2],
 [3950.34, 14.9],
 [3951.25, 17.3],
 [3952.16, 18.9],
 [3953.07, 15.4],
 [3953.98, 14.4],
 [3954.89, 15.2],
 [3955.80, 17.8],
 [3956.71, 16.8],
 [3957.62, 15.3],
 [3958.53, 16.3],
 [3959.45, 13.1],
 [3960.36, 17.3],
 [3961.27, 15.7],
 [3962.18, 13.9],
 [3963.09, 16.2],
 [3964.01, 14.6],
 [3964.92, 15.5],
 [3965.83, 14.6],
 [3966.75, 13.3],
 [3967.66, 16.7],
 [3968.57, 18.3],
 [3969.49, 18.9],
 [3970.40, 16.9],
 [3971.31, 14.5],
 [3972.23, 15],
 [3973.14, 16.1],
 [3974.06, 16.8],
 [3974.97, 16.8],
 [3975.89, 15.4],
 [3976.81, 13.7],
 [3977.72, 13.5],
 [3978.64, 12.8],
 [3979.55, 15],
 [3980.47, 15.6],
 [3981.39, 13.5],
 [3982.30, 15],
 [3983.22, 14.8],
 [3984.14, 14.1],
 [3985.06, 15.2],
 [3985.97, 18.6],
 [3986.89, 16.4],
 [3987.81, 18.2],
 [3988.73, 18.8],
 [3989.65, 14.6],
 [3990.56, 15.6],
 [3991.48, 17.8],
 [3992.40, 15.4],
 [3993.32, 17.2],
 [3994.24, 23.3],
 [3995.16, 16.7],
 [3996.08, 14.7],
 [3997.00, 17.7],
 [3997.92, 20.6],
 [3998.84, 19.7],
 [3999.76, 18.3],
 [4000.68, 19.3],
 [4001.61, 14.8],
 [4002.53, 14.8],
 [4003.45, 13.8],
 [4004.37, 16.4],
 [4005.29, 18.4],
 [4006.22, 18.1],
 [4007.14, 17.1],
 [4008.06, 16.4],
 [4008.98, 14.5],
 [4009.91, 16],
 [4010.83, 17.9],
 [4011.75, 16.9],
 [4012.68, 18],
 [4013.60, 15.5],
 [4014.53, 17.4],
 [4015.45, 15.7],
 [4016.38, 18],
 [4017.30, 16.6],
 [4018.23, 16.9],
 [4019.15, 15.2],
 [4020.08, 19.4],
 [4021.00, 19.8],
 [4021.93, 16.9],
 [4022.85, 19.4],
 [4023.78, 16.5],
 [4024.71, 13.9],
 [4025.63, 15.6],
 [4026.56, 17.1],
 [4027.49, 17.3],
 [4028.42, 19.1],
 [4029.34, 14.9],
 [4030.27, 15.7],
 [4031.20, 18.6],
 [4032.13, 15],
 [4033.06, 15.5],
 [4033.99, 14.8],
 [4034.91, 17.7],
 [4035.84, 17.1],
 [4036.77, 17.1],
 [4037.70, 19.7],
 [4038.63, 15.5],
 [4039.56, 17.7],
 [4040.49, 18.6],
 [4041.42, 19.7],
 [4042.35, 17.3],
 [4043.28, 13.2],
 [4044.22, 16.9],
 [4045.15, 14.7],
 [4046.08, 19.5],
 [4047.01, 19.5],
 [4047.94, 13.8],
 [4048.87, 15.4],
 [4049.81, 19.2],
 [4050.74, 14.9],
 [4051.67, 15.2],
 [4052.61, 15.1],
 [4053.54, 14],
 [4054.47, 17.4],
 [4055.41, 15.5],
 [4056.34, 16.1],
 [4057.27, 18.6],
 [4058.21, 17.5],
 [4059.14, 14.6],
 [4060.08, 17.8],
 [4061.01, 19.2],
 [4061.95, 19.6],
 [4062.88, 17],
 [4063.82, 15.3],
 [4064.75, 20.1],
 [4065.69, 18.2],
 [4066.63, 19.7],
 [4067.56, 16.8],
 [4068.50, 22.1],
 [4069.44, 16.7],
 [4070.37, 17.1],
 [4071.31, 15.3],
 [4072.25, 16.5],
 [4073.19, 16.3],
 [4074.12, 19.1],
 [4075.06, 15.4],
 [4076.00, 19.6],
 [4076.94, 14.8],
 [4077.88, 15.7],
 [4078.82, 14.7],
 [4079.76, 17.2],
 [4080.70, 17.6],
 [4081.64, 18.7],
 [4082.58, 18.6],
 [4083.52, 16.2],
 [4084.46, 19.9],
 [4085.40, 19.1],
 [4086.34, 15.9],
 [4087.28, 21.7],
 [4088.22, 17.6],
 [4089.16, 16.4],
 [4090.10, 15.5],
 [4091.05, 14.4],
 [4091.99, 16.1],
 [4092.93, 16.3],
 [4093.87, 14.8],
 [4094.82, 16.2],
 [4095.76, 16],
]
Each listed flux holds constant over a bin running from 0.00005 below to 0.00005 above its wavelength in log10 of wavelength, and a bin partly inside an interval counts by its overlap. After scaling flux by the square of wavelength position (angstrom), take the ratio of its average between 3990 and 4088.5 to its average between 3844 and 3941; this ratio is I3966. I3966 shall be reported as 1.4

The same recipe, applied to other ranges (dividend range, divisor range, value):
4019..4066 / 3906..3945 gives 1.26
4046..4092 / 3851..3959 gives 1.39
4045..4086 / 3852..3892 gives 1.55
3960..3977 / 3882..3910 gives 1.34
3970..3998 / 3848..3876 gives 1.45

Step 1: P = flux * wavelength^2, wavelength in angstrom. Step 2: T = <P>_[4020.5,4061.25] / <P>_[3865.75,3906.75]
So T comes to 1.4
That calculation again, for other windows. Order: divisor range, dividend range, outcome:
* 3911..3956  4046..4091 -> 1.23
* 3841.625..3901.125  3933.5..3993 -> 1.37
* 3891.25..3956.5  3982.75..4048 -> 1.26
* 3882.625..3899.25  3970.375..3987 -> 1.32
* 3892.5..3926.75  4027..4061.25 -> 1.39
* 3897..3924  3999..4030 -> 1.39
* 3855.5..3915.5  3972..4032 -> 1.43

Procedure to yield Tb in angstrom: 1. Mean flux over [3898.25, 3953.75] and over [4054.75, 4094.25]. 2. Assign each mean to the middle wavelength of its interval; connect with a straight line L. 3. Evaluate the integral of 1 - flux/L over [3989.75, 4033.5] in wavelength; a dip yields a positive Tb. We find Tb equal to -2.6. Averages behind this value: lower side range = 14.4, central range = 17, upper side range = 17.3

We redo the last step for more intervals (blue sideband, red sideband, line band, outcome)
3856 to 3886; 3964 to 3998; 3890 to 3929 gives 1.8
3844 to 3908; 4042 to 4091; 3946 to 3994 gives -4.4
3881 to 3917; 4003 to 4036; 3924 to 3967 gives -3.9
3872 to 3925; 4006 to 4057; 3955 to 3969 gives -1.1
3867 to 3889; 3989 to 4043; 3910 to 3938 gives 0.5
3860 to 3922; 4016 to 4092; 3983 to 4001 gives -2.3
